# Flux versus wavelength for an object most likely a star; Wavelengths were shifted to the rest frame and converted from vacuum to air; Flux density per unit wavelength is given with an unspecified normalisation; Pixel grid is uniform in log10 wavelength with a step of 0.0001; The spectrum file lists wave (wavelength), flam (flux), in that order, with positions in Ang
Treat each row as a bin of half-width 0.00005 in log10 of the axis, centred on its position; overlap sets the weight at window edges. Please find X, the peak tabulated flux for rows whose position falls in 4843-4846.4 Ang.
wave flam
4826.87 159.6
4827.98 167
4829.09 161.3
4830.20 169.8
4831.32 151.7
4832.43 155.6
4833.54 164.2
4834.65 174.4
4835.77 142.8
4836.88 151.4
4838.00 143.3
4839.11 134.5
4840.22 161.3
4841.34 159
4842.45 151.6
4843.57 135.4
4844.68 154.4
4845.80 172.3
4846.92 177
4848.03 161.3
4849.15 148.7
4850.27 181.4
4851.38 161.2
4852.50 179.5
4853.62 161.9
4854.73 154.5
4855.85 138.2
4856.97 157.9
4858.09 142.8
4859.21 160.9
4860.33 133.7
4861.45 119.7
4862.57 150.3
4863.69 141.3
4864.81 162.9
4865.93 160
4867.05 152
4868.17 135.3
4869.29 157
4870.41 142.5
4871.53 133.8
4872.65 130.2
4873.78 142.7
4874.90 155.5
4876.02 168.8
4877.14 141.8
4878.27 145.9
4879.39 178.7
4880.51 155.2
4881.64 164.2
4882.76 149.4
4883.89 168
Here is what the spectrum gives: 172.3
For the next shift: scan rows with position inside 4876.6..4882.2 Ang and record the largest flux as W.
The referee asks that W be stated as 178.7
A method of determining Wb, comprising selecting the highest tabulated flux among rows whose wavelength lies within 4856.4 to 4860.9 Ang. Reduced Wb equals 160.9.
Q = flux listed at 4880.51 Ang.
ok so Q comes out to 155.2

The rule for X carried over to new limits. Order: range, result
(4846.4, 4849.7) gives 177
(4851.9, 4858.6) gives 179.5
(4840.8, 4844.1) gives 159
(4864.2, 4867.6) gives 162.9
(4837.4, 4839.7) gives 143.3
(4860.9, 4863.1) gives 150.3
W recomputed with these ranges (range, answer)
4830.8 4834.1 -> 164.2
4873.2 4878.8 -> 168.8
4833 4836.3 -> 174.4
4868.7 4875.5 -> 157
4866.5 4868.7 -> 152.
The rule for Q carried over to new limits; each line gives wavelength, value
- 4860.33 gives 133.7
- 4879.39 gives 178.7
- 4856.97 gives 157.9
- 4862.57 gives 150.3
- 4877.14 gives 141.8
